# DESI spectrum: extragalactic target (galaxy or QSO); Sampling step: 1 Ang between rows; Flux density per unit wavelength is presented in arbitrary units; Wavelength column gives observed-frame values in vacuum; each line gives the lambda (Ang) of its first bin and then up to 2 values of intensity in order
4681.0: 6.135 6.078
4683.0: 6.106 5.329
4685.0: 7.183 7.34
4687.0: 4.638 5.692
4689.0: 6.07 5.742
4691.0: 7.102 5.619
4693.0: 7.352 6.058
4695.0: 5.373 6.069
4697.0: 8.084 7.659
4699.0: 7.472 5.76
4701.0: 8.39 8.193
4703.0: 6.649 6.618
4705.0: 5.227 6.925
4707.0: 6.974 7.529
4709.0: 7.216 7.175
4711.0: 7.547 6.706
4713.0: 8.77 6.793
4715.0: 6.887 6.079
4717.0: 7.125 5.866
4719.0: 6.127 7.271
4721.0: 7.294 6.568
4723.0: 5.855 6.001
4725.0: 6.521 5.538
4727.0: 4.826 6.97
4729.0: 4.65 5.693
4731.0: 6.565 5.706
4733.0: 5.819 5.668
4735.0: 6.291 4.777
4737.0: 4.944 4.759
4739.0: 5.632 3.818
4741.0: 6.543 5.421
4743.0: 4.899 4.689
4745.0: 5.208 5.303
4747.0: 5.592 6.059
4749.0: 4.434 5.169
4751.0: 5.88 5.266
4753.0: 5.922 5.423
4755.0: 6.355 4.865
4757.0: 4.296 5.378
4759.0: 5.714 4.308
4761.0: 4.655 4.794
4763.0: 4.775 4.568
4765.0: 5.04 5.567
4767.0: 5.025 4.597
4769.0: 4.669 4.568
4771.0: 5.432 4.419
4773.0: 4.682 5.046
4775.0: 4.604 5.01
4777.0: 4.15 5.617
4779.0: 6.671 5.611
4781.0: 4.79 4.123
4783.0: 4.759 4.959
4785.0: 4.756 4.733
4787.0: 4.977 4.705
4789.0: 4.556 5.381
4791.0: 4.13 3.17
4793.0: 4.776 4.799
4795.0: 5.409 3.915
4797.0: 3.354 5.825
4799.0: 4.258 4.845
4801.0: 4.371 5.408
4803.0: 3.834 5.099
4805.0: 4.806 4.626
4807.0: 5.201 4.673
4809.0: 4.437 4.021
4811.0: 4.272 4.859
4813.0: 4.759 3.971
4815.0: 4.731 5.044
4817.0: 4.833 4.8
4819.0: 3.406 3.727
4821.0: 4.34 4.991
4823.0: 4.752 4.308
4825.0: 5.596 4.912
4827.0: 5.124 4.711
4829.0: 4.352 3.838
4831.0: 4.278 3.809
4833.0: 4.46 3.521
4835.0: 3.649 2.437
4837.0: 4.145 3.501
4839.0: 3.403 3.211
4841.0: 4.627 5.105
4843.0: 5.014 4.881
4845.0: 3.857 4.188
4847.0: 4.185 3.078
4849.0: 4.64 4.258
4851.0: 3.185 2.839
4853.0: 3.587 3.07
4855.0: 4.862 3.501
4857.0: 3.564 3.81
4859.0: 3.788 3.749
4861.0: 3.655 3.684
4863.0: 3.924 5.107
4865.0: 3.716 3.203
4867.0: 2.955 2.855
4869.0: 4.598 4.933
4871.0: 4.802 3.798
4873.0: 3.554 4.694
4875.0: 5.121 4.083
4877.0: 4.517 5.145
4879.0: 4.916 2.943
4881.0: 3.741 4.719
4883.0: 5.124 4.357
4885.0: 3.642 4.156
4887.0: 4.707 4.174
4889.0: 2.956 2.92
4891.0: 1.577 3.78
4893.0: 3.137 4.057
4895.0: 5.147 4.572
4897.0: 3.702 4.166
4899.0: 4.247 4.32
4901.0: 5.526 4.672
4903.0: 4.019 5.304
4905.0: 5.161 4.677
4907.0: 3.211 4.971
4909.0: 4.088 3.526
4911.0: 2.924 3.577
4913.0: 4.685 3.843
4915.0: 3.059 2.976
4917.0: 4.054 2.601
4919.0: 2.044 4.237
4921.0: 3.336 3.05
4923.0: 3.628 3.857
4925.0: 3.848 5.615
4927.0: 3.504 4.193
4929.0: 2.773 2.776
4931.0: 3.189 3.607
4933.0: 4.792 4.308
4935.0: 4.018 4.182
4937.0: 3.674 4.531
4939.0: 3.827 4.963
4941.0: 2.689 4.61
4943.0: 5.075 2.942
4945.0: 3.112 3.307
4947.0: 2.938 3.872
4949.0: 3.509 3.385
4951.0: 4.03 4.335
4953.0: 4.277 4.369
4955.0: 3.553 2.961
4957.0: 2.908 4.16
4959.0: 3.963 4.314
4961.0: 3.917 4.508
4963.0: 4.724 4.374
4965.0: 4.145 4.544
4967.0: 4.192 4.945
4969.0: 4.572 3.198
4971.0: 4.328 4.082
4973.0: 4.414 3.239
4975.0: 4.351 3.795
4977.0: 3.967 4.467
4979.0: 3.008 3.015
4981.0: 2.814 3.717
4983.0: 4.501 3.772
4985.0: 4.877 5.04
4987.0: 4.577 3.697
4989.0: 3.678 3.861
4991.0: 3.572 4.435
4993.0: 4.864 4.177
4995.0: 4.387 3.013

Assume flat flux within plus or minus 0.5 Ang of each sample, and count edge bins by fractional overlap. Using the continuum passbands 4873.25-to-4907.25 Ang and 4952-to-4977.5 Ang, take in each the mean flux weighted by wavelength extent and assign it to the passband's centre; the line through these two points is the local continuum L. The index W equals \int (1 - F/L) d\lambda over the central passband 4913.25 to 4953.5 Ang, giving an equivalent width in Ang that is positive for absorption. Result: 4.0 Ang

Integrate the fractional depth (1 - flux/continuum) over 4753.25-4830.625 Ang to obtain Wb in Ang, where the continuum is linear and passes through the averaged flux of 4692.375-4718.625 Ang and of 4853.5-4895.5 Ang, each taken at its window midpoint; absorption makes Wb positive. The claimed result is 9.3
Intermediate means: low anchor 6.93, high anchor 3.97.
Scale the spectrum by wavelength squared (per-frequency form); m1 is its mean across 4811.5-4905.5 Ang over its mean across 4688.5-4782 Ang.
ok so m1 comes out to 0.7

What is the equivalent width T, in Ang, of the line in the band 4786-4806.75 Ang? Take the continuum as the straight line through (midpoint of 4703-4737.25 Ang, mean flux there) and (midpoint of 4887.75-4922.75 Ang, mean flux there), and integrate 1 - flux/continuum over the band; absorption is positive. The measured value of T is 2.8 Ang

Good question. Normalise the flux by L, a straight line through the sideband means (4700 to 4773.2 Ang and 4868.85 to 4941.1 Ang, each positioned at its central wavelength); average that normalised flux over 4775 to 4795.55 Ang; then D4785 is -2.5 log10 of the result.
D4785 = 0.09 mag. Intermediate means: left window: 5.81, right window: 4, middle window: 4.85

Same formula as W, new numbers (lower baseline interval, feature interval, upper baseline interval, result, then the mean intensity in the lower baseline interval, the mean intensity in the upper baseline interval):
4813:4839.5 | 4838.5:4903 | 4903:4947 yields 0.4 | 4.26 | 3.81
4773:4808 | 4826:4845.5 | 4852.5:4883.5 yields 1.0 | 4.77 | 4.06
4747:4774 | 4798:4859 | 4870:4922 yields 3.9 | 5.08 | 4.02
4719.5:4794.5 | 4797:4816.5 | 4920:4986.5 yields 1.0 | 5.23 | 3.92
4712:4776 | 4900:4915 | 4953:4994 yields 0.7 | 5.53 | 4.04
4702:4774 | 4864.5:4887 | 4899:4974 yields 1.6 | 5.74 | 3.94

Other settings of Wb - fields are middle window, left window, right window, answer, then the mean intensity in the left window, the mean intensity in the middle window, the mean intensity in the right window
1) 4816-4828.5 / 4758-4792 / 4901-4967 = -0.2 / 4.87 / 4.64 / 3.89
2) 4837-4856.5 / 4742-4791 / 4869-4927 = 2.1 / 5.04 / 3.95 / 4.04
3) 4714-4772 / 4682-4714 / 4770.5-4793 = 2.1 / 6.72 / 5.5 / 4.83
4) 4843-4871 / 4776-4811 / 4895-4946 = 2.9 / 4.73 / 3.88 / 3.93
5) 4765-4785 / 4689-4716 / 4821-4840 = 1.5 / 6.89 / 4.96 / 4.19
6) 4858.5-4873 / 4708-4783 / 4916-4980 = 2.1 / 5.58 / 3.9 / 3.85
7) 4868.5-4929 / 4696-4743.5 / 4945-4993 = 8.0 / 6.38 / 4.03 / 3.96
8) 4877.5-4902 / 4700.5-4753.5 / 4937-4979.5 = 2.7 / 6.12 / 4.08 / 3.96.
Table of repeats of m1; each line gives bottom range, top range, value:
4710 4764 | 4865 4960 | 0.73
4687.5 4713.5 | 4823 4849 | 0.65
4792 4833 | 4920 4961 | 0.88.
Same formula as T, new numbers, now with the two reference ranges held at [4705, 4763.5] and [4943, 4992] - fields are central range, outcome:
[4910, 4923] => 2.9 Ang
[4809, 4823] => 2.0 Ang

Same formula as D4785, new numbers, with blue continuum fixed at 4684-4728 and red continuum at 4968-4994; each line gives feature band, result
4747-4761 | 0.167 mag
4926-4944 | 0.131 mag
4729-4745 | 0.178 mag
